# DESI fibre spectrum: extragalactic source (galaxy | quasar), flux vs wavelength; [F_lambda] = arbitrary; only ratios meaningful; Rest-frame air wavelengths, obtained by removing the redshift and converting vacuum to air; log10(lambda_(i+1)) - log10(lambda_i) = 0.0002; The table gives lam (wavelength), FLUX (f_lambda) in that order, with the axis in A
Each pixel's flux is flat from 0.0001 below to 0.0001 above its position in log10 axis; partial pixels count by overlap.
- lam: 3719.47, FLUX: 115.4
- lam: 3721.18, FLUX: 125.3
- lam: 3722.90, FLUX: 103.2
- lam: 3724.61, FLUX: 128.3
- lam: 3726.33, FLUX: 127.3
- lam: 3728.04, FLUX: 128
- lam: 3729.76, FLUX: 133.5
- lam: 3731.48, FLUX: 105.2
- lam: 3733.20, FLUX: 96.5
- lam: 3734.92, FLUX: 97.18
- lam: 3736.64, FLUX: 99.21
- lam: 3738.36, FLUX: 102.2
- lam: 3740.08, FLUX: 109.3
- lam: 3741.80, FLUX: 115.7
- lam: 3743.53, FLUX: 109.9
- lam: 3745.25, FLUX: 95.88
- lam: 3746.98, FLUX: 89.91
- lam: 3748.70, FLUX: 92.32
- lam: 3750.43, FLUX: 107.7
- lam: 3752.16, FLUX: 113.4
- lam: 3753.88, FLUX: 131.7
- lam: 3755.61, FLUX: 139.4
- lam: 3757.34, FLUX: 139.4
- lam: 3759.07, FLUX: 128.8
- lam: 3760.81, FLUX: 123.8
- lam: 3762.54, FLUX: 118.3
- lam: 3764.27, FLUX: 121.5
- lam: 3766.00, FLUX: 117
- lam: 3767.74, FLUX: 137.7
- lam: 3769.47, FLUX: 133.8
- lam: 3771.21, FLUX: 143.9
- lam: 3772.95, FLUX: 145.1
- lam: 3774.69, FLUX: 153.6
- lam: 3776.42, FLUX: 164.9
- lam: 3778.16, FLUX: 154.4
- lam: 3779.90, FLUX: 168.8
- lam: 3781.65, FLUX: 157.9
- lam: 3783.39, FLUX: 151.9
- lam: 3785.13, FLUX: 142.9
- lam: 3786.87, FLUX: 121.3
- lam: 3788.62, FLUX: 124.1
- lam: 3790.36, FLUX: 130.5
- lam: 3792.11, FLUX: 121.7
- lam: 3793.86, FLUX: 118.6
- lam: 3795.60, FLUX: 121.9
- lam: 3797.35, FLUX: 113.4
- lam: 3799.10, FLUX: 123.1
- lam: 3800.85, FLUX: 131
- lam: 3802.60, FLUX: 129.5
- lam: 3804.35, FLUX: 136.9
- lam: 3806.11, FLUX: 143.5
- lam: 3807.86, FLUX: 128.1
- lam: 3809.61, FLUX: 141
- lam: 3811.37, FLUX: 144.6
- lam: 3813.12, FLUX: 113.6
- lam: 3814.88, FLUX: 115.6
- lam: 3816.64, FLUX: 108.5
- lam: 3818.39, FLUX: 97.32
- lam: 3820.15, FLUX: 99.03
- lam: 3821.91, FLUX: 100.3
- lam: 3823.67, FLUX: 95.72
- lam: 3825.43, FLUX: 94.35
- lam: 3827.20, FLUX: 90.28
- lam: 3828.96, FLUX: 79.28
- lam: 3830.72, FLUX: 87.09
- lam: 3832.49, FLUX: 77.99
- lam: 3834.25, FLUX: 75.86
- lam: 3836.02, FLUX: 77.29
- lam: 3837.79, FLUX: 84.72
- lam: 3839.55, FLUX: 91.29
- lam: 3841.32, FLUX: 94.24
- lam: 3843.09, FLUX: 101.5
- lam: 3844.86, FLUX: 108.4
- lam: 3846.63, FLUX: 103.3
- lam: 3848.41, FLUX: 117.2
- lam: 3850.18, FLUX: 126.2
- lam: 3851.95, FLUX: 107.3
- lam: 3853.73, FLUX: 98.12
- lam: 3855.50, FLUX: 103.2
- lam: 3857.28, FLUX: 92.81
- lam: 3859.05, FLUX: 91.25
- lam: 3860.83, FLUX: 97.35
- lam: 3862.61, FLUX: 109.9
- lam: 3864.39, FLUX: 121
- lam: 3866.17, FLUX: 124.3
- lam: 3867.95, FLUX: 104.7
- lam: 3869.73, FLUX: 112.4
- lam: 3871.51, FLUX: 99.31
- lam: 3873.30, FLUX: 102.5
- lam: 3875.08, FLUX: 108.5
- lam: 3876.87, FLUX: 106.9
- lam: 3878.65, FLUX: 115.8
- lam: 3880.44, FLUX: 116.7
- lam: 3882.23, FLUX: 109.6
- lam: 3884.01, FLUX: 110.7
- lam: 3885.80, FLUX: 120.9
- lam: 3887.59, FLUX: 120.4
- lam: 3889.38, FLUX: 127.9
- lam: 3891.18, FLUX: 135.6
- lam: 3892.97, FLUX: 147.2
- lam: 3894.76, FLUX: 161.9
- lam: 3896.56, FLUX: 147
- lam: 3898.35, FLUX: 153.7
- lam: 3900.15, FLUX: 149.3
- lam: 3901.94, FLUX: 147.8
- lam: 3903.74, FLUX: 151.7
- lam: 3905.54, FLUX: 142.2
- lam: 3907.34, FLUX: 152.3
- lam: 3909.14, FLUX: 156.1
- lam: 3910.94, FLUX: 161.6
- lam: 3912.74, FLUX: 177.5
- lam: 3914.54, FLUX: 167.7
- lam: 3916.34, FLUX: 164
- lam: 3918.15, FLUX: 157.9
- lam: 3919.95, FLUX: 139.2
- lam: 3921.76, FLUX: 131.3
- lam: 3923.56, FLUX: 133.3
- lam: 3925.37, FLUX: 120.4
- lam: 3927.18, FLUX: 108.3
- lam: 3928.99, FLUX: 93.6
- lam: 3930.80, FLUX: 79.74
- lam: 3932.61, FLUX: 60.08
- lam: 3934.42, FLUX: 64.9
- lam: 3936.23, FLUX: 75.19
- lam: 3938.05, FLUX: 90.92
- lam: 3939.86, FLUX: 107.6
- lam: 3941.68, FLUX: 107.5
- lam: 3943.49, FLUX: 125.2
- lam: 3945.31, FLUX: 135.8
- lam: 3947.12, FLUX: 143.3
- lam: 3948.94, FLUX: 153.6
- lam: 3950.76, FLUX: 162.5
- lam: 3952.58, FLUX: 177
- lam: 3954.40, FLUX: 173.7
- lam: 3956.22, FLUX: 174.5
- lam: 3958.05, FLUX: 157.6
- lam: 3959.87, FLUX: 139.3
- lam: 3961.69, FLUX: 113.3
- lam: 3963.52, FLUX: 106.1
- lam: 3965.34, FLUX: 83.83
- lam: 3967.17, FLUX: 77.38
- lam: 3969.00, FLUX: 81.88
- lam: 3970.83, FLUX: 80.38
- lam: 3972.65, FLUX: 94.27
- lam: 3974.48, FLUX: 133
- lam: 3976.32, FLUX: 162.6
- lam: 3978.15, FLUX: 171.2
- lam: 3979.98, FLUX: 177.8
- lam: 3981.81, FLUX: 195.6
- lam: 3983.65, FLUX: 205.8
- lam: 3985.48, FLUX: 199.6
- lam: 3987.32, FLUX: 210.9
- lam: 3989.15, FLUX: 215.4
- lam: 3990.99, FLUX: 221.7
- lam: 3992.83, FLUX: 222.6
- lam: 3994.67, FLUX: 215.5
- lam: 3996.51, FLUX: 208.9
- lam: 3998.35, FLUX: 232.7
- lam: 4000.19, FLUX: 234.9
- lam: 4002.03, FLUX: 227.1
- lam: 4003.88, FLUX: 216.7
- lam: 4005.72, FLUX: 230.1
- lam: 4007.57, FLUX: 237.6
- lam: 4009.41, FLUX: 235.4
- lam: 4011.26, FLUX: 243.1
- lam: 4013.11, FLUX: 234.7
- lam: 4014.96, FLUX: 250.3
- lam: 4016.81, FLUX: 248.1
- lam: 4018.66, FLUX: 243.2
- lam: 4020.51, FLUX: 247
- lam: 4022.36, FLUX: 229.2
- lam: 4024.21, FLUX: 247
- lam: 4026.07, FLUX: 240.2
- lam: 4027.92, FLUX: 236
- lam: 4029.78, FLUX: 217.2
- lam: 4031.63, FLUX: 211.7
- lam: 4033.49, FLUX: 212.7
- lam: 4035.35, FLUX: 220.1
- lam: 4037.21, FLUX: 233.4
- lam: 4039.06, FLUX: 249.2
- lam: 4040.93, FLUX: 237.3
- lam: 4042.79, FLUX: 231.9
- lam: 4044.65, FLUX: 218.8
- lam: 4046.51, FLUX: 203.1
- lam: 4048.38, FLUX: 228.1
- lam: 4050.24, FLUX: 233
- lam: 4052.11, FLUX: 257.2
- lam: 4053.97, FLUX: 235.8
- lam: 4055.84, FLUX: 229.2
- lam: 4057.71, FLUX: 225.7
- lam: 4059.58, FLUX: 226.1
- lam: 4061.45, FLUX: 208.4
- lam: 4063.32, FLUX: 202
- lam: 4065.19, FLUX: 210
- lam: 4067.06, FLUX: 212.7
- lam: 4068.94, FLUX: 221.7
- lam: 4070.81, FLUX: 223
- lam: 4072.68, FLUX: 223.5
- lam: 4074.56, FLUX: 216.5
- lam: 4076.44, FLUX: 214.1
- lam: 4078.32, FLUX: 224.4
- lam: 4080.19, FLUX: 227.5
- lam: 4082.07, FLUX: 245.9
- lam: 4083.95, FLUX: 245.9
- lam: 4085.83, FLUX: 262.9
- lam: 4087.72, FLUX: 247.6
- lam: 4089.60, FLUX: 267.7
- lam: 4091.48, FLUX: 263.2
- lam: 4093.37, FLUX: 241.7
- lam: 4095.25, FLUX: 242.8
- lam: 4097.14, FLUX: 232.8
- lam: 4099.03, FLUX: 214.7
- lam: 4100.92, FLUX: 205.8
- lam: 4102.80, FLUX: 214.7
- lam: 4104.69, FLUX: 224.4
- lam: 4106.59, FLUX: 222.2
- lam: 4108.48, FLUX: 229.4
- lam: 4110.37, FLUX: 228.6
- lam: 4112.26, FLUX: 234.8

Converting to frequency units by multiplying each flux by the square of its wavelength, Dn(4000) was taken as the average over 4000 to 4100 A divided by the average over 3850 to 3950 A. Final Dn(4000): 2.04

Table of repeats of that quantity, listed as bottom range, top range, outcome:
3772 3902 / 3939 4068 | 1.81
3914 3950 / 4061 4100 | 2.12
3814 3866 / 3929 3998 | 1.56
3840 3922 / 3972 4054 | 1.86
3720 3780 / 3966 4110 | 2.06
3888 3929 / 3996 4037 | 1.69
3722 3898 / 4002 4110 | 2.24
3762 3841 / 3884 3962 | 1.20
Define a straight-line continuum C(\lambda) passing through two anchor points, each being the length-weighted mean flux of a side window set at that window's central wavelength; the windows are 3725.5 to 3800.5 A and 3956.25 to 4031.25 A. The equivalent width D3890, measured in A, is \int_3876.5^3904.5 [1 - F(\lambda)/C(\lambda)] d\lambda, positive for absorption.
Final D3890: 5.13 A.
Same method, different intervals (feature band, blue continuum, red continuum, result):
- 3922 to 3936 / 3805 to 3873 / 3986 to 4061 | 5.9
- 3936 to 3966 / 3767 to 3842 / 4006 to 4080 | 8.7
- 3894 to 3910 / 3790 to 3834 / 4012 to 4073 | 0.7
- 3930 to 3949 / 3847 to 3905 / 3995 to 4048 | 7.6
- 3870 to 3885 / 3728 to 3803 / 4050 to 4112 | 4.9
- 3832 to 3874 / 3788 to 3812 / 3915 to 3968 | 8.5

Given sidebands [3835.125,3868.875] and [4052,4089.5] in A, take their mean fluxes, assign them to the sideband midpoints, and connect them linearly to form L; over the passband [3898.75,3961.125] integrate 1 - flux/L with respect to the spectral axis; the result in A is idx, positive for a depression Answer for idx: 5.0 A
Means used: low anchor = 103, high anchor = 228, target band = 135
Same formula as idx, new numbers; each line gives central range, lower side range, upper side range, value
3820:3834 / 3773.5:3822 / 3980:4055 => 5.3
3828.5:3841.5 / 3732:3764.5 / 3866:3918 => 4.4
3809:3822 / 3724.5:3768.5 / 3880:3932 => 1.0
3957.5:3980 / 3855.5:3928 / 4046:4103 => 7.0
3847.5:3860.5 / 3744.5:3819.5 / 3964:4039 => 4.1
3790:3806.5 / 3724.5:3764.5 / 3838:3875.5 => -2.5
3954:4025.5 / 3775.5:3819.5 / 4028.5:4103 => 4.6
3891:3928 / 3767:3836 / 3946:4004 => 0.5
